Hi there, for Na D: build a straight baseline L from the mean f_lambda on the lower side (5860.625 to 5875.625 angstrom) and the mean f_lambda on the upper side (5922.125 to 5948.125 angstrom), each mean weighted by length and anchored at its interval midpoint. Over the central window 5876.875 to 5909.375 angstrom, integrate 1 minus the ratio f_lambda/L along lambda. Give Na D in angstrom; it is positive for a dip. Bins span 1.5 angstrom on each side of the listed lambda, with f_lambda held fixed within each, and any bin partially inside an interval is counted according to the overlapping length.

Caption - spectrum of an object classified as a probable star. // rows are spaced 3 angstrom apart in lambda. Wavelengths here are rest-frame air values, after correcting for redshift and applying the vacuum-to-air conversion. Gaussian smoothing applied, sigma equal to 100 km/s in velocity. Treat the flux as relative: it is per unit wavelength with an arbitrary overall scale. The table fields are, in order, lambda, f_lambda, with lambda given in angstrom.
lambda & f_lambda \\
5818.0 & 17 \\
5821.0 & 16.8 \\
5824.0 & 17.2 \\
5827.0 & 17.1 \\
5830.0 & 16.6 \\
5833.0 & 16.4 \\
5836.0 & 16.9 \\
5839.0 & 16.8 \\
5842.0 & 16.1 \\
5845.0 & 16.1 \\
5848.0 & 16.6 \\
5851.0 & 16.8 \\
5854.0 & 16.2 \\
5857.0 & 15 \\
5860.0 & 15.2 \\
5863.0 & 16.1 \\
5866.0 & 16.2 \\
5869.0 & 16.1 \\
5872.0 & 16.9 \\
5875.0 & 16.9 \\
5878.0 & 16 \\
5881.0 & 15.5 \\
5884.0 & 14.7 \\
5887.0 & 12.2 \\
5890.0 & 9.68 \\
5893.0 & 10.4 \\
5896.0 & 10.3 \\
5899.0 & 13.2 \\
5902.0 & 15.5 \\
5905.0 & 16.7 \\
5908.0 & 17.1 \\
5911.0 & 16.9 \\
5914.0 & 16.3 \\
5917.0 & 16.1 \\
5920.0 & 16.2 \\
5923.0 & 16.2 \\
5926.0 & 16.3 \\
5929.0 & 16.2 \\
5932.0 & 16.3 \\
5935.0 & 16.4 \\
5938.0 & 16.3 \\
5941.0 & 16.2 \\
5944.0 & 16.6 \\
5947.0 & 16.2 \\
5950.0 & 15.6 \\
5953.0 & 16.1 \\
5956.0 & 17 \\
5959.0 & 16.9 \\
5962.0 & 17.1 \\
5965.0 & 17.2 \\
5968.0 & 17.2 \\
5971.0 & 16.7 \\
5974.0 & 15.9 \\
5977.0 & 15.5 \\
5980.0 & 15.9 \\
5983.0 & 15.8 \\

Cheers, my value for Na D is 5.2 angstrom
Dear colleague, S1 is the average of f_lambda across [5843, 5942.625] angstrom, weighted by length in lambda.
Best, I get 15.4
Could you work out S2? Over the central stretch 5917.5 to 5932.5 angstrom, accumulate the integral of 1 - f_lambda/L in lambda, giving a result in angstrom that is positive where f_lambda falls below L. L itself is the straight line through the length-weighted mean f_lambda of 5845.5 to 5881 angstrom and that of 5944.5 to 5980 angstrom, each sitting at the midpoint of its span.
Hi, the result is 0.11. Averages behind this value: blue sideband 16.2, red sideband 16.5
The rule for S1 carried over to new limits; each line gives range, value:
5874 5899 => 13.1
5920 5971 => 16.5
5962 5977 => 16.7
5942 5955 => 16.2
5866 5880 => 16.4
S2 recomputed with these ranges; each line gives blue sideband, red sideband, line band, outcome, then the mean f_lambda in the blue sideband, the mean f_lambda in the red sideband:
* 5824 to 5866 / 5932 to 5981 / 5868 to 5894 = 3.27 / 16.3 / 16.4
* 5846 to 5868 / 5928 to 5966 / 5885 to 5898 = 4.25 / 16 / 16.5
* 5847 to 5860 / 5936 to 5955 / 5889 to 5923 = 3.32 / 16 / 16.2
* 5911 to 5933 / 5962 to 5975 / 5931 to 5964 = 0.27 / 16.3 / 16.8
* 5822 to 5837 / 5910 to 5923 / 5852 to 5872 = 0.89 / 16.8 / 16.3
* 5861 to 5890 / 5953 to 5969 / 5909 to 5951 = 0.21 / 15.3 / 17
